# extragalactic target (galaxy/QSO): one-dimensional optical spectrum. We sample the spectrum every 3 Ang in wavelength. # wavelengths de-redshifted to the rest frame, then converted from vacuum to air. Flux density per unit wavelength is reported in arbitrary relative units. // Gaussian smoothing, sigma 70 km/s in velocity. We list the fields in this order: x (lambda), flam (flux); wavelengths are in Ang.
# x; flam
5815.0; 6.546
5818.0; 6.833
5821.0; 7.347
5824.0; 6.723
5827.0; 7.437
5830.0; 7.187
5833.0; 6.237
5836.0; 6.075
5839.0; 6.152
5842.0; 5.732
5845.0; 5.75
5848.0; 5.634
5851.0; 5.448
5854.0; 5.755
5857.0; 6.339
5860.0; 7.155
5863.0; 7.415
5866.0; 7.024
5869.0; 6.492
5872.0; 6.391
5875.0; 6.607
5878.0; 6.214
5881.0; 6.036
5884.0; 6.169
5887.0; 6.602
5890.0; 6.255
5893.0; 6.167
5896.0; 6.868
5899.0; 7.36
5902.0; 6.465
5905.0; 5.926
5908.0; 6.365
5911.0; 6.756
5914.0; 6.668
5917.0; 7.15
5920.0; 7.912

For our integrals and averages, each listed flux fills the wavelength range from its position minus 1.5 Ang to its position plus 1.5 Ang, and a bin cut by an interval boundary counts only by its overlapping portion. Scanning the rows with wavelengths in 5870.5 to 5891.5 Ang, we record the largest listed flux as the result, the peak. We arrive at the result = 6.607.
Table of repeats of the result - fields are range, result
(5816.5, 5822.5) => 7.347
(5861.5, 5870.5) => 7.415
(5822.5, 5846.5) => 7.437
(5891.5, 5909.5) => 7.36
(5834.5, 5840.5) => 6.152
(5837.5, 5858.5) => 6.339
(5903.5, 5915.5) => 6.756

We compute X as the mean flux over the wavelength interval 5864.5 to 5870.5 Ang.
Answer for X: 6.76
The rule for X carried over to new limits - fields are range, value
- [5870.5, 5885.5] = 6.28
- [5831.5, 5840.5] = 6.15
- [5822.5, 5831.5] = 7.12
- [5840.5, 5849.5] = 5.71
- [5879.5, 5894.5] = 6.25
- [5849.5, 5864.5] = 6.42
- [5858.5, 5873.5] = 6.9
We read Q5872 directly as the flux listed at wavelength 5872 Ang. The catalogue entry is 6.391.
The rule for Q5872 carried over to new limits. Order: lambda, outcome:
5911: 6.756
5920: 7.912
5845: 5.75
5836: 6.075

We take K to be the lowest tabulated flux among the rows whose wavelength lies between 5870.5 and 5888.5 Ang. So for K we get 6.036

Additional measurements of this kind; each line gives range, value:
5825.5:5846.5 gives 5.732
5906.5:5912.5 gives 6.365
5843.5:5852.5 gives 5.448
